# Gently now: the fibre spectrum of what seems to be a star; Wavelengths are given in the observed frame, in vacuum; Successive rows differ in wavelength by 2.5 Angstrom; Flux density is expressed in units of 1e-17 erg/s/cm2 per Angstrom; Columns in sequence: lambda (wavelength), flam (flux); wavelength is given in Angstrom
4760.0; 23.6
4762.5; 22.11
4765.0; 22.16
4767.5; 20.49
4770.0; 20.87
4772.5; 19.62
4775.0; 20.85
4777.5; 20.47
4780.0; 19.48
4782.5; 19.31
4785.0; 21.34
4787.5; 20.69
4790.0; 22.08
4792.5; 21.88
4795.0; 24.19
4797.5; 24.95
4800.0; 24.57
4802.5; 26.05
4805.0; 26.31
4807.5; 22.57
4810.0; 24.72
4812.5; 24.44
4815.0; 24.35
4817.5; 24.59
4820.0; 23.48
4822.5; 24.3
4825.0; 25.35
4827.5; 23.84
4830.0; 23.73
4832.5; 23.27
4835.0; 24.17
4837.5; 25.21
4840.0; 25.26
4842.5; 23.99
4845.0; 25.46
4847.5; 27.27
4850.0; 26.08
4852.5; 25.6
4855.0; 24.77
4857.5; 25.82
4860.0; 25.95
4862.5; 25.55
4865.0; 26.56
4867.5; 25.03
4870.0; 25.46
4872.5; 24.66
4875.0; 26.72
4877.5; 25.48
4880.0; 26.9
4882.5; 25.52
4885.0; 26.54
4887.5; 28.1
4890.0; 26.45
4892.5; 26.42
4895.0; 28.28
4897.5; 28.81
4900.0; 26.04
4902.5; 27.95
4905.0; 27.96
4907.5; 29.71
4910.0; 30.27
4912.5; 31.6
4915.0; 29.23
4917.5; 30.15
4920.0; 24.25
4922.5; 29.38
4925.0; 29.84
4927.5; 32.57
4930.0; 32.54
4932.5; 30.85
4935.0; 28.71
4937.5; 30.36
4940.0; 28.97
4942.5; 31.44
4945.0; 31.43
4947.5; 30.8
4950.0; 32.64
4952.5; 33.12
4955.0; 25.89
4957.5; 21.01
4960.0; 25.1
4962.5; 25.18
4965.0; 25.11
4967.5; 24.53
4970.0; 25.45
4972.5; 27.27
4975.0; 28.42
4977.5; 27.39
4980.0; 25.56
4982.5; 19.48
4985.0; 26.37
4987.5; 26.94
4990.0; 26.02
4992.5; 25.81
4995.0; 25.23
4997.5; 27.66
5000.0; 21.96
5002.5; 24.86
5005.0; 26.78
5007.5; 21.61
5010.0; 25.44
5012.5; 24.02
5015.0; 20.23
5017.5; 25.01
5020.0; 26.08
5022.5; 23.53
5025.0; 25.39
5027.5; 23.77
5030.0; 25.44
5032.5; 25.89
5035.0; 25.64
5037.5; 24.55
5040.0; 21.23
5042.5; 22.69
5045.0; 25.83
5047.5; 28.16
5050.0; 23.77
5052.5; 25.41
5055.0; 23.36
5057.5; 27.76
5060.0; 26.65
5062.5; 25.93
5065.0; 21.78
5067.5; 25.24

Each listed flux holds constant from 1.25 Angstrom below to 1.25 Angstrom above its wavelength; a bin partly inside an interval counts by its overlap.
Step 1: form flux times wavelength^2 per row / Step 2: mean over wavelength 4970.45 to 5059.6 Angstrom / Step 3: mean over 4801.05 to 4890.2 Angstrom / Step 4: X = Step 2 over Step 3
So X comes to 1.06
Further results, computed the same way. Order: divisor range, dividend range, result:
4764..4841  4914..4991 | 1.29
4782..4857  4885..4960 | 1.25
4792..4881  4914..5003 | 1.16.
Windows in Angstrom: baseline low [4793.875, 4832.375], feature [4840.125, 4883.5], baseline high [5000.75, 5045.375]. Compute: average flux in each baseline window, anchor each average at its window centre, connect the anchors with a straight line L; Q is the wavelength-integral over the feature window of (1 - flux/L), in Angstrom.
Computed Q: -2.3 Angstrom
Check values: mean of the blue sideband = 24.5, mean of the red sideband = 24.3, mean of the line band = 25.7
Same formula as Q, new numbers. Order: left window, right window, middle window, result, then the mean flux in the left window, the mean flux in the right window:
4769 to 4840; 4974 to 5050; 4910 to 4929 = -4.4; 23.1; 24.9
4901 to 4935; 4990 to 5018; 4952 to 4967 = 0.9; 29.7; 24.5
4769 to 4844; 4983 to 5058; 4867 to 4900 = -3.8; 23.2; 24.8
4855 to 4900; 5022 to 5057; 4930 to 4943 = -2.3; 26.3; 24.7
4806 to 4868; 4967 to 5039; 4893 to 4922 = -4.2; 24.9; 25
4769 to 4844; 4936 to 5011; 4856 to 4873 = -0.8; 23.2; 26.6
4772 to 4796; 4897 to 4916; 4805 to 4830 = -1.2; 21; 28.9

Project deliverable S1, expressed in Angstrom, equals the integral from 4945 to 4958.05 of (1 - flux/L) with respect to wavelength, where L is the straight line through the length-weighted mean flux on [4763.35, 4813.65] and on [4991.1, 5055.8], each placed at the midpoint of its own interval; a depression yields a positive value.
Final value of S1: -2.98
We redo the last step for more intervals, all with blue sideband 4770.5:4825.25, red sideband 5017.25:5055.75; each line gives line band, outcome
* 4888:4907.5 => -3.22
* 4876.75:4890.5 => -1.73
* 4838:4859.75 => -2.09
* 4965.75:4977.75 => -1.11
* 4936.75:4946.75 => -2.73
